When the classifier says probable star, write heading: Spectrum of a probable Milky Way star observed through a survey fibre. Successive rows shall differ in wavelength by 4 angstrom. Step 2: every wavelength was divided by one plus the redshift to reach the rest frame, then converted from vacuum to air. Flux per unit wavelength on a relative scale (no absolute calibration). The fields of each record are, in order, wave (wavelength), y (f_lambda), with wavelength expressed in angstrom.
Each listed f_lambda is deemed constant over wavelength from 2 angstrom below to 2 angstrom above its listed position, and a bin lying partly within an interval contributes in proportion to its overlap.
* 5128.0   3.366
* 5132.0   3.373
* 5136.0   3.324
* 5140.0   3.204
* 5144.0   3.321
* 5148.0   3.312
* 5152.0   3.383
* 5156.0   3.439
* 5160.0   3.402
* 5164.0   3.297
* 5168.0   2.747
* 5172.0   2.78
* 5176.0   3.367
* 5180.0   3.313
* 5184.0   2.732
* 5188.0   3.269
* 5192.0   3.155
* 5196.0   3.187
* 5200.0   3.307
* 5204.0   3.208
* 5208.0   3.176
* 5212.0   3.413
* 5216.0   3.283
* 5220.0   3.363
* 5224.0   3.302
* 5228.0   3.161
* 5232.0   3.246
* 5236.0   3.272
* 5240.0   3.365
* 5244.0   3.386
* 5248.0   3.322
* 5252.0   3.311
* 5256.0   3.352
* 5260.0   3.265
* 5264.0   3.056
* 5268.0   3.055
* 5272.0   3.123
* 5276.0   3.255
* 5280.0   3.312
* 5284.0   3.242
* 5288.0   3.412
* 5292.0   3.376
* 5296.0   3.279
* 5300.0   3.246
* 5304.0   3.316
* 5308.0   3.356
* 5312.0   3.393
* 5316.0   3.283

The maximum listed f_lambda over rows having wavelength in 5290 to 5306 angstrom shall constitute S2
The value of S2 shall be 3.376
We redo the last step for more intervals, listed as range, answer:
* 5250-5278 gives 3.352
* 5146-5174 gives 3.439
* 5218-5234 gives 3.363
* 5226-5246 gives 3.386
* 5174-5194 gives 3.367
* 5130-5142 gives 3.373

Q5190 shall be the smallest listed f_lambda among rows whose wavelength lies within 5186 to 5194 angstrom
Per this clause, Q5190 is 3.155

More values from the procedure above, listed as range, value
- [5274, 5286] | 3.242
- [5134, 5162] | 3.204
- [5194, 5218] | 3.176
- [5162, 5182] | 2.747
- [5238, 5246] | 3.365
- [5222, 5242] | 3.161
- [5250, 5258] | 3.311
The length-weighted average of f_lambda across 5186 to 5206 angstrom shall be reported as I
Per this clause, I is 3.23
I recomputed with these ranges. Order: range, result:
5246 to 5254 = 3.32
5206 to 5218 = 3.29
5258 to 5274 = 3.12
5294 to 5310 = 3.3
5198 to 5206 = 3.26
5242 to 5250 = 3.35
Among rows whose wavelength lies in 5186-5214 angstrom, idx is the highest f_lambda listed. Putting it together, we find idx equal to 3.413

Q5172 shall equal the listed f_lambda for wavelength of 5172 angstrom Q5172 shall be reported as 2.78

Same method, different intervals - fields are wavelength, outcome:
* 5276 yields 3.255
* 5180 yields 3.313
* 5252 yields 3.311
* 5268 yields 3.055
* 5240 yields 3.365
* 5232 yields 3.246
